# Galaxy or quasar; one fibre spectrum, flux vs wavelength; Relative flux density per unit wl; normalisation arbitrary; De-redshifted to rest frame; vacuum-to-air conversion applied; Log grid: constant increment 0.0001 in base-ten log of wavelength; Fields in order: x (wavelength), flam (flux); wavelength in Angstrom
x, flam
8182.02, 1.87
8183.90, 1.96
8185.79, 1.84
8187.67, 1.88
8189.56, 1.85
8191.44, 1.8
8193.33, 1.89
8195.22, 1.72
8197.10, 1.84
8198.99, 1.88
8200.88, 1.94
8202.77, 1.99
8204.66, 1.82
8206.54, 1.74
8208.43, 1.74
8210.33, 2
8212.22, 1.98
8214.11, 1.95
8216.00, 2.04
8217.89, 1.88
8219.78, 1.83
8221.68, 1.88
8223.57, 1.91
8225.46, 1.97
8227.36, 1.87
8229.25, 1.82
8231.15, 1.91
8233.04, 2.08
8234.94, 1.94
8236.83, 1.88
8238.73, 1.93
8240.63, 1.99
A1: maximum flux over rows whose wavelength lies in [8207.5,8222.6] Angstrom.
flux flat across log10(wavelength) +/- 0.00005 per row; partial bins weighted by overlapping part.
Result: 2.04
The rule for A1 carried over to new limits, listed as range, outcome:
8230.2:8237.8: 2.08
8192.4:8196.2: 1.89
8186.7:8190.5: 1.88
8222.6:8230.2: 1.97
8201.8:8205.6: 1.99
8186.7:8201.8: 1.94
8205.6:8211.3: 2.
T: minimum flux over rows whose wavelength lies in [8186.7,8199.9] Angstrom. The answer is 1.72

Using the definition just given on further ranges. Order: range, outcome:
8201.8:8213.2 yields 1.74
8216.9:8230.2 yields 1.82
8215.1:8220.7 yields 1.83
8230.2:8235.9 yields 1.91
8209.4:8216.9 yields 1.95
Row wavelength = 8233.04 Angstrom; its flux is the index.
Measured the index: 2.08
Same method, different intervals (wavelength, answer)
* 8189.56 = 1.85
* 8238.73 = 1.93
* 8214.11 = 1.95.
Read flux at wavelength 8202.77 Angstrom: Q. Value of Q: 1.99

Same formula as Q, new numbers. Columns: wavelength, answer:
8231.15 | 1.91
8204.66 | 1.82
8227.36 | 1.87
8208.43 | 1.74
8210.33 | 2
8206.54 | 1.74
